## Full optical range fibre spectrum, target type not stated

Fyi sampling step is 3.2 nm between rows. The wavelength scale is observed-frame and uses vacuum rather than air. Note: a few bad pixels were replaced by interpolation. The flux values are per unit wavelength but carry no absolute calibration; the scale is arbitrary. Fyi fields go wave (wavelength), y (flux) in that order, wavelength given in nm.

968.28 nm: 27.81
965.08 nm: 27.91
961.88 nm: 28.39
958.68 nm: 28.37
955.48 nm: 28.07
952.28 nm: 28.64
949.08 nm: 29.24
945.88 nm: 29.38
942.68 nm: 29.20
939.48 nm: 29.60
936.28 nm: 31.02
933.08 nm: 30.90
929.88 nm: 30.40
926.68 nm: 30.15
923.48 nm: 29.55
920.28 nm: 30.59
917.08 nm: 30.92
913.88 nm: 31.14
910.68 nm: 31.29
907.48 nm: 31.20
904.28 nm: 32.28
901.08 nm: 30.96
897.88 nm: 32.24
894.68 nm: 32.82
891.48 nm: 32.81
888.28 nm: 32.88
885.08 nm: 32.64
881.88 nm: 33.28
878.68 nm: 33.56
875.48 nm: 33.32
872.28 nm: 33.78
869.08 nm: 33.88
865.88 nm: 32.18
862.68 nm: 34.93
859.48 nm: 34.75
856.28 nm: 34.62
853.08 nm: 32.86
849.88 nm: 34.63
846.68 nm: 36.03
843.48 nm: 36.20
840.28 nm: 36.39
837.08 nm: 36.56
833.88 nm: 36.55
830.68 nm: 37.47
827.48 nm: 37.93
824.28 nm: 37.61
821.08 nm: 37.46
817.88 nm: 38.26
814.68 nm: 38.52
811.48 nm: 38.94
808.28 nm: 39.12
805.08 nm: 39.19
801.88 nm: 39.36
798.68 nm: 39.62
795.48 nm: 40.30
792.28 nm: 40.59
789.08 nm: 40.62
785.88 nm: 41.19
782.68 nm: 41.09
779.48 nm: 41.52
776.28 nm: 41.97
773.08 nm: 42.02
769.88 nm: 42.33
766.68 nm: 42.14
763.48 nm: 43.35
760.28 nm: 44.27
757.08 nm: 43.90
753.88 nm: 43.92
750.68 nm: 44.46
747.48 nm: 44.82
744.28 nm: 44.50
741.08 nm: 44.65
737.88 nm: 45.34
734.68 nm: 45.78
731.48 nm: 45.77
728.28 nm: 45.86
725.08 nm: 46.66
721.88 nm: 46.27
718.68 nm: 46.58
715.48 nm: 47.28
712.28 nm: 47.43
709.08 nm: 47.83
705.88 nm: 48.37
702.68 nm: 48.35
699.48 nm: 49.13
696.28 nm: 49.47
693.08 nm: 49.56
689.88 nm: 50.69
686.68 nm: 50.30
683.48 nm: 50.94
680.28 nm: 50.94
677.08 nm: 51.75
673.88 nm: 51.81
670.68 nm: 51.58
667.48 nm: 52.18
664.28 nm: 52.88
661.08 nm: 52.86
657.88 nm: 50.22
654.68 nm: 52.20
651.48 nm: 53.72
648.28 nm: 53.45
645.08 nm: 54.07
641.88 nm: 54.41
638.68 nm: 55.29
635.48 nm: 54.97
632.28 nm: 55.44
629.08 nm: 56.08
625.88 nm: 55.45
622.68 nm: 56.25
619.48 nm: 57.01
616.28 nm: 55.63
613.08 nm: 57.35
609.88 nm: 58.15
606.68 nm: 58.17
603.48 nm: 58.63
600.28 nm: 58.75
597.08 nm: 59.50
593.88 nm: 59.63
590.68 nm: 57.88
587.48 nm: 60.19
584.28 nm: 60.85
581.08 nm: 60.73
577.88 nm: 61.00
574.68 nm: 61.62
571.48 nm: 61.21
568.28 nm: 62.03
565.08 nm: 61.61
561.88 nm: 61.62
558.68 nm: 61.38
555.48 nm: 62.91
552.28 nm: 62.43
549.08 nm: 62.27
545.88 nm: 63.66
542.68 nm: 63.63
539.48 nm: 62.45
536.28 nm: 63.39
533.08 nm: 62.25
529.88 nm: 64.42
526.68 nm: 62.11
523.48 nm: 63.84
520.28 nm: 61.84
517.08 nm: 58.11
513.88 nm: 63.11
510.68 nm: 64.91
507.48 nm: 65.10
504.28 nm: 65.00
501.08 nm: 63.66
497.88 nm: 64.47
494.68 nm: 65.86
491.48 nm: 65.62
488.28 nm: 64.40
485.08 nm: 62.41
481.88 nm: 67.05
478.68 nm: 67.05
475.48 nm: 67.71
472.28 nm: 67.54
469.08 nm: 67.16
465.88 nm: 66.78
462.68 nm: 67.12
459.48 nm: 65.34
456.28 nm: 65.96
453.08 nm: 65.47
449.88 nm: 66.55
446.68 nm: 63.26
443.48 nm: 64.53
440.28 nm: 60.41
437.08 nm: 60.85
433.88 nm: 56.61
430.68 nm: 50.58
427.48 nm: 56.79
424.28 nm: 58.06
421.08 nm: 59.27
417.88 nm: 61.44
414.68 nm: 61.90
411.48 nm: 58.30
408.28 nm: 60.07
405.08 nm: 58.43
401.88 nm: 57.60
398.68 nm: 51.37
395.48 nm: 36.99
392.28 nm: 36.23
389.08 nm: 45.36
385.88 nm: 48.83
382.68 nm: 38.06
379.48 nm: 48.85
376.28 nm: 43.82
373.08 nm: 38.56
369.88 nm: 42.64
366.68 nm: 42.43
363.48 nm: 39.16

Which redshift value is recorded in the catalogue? 0.000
